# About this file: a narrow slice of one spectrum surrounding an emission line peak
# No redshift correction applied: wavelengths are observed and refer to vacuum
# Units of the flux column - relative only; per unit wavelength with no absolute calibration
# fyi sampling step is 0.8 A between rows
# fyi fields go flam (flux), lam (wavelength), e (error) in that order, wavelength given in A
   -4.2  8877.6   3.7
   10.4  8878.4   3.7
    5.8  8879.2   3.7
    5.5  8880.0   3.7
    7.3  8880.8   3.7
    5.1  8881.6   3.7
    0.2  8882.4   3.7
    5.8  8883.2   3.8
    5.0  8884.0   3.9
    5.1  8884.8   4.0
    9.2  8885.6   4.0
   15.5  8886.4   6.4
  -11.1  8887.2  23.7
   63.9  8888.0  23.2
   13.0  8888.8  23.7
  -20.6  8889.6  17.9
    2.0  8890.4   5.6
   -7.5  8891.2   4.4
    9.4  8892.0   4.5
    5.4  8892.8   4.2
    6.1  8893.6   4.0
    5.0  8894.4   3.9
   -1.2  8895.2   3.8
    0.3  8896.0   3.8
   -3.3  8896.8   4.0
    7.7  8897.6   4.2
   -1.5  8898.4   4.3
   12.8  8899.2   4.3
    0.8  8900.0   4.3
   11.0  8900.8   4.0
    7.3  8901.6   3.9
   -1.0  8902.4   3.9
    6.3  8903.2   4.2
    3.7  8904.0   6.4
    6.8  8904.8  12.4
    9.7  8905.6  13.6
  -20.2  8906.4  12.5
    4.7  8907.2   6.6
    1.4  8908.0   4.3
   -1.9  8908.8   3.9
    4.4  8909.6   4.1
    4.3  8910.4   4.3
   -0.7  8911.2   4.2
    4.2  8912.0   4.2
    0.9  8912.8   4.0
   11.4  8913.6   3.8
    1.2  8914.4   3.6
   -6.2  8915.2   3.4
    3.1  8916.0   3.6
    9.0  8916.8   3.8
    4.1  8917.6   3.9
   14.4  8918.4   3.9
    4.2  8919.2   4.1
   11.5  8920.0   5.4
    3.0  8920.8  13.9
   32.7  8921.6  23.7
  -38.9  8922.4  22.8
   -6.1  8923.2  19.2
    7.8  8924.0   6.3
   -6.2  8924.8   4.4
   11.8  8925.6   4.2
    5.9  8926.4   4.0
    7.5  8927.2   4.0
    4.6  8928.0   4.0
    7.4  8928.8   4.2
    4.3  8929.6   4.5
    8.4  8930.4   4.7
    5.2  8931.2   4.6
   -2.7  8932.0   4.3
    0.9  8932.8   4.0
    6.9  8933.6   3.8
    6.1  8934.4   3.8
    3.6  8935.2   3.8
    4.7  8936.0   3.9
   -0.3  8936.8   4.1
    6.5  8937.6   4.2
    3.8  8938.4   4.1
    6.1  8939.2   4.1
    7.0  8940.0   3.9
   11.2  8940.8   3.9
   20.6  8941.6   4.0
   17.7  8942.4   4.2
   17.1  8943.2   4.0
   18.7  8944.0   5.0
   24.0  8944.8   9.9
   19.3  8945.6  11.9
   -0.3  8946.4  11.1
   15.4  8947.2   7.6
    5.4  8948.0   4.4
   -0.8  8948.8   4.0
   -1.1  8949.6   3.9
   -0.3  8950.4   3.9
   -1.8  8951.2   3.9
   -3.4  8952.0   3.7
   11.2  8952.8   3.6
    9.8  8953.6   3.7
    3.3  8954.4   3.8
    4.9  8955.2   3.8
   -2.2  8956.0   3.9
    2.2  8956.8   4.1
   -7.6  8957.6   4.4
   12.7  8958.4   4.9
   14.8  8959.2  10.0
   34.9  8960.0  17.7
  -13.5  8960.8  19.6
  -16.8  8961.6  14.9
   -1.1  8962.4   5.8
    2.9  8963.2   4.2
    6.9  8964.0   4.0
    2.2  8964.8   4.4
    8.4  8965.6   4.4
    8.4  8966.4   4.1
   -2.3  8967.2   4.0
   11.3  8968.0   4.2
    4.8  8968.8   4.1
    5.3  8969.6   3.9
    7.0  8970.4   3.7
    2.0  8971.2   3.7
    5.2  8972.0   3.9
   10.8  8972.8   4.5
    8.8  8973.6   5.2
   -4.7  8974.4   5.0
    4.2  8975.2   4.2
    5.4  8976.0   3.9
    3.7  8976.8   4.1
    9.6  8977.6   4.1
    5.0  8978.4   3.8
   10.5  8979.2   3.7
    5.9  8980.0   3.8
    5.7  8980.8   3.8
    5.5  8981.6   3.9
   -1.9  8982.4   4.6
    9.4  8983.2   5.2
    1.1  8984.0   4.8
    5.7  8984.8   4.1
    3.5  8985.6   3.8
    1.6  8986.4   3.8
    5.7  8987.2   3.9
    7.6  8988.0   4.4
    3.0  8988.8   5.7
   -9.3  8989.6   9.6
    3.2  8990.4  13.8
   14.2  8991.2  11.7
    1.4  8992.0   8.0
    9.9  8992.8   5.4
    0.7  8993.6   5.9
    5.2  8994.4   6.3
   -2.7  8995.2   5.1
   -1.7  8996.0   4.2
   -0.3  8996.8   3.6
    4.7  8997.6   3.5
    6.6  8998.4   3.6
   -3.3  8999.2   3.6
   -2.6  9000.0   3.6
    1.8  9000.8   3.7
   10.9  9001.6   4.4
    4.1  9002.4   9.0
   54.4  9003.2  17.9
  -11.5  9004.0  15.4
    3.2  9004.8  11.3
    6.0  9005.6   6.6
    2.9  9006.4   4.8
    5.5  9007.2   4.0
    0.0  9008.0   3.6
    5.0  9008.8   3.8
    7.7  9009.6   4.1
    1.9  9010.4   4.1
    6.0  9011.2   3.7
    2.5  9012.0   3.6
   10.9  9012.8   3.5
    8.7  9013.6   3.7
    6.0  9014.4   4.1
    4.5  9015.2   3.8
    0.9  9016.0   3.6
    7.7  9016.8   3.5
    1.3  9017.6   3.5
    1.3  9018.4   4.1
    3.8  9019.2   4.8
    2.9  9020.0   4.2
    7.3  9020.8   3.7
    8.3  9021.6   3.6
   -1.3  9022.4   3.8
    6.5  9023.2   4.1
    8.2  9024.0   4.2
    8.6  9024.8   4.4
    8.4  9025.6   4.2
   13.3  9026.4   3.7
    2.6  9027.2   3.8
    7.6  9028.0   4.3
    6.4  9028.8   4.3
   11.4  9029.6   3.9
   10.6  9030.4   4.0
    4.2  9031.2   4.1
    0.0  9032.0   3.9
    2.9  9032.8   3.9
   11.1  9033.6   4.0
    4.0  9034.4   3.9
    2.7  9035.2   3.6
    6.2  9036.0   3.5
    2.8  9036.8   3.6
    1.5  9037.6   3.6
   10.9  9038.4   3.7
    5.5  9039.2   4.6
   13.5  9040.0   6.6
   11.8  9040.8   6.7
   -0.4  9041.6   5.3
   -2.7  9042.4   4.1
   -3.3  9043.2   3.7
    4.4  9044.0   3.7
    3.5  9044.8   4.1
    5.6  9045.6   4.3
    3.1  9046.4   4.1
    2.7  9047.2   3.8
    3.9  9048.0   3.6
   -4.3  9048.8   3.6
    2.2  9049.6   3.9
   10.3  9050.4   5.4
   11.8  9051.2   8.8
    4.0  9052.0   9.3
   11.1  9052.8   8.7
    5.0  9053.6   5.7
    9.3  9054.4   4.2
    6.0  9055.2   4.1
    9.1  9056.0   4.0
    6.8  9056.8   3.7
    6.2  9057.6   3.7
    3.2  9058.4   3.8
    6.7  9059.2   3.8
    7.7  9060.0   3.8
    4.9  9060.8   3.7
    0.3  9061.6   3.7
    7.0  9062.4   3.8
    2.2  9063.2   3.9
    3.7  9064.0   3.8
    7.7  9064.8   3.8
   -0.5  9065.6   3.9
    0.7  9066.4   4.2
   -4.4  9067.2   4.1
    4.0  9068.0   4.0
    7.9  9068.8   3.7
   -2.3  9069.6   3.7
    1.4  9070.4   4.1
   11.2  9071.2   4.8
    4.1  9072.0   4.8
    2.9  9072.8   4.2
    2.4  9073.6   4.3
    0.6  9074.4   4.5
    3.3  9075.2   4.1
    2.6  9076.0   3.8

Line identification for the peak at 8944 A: Hbeta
